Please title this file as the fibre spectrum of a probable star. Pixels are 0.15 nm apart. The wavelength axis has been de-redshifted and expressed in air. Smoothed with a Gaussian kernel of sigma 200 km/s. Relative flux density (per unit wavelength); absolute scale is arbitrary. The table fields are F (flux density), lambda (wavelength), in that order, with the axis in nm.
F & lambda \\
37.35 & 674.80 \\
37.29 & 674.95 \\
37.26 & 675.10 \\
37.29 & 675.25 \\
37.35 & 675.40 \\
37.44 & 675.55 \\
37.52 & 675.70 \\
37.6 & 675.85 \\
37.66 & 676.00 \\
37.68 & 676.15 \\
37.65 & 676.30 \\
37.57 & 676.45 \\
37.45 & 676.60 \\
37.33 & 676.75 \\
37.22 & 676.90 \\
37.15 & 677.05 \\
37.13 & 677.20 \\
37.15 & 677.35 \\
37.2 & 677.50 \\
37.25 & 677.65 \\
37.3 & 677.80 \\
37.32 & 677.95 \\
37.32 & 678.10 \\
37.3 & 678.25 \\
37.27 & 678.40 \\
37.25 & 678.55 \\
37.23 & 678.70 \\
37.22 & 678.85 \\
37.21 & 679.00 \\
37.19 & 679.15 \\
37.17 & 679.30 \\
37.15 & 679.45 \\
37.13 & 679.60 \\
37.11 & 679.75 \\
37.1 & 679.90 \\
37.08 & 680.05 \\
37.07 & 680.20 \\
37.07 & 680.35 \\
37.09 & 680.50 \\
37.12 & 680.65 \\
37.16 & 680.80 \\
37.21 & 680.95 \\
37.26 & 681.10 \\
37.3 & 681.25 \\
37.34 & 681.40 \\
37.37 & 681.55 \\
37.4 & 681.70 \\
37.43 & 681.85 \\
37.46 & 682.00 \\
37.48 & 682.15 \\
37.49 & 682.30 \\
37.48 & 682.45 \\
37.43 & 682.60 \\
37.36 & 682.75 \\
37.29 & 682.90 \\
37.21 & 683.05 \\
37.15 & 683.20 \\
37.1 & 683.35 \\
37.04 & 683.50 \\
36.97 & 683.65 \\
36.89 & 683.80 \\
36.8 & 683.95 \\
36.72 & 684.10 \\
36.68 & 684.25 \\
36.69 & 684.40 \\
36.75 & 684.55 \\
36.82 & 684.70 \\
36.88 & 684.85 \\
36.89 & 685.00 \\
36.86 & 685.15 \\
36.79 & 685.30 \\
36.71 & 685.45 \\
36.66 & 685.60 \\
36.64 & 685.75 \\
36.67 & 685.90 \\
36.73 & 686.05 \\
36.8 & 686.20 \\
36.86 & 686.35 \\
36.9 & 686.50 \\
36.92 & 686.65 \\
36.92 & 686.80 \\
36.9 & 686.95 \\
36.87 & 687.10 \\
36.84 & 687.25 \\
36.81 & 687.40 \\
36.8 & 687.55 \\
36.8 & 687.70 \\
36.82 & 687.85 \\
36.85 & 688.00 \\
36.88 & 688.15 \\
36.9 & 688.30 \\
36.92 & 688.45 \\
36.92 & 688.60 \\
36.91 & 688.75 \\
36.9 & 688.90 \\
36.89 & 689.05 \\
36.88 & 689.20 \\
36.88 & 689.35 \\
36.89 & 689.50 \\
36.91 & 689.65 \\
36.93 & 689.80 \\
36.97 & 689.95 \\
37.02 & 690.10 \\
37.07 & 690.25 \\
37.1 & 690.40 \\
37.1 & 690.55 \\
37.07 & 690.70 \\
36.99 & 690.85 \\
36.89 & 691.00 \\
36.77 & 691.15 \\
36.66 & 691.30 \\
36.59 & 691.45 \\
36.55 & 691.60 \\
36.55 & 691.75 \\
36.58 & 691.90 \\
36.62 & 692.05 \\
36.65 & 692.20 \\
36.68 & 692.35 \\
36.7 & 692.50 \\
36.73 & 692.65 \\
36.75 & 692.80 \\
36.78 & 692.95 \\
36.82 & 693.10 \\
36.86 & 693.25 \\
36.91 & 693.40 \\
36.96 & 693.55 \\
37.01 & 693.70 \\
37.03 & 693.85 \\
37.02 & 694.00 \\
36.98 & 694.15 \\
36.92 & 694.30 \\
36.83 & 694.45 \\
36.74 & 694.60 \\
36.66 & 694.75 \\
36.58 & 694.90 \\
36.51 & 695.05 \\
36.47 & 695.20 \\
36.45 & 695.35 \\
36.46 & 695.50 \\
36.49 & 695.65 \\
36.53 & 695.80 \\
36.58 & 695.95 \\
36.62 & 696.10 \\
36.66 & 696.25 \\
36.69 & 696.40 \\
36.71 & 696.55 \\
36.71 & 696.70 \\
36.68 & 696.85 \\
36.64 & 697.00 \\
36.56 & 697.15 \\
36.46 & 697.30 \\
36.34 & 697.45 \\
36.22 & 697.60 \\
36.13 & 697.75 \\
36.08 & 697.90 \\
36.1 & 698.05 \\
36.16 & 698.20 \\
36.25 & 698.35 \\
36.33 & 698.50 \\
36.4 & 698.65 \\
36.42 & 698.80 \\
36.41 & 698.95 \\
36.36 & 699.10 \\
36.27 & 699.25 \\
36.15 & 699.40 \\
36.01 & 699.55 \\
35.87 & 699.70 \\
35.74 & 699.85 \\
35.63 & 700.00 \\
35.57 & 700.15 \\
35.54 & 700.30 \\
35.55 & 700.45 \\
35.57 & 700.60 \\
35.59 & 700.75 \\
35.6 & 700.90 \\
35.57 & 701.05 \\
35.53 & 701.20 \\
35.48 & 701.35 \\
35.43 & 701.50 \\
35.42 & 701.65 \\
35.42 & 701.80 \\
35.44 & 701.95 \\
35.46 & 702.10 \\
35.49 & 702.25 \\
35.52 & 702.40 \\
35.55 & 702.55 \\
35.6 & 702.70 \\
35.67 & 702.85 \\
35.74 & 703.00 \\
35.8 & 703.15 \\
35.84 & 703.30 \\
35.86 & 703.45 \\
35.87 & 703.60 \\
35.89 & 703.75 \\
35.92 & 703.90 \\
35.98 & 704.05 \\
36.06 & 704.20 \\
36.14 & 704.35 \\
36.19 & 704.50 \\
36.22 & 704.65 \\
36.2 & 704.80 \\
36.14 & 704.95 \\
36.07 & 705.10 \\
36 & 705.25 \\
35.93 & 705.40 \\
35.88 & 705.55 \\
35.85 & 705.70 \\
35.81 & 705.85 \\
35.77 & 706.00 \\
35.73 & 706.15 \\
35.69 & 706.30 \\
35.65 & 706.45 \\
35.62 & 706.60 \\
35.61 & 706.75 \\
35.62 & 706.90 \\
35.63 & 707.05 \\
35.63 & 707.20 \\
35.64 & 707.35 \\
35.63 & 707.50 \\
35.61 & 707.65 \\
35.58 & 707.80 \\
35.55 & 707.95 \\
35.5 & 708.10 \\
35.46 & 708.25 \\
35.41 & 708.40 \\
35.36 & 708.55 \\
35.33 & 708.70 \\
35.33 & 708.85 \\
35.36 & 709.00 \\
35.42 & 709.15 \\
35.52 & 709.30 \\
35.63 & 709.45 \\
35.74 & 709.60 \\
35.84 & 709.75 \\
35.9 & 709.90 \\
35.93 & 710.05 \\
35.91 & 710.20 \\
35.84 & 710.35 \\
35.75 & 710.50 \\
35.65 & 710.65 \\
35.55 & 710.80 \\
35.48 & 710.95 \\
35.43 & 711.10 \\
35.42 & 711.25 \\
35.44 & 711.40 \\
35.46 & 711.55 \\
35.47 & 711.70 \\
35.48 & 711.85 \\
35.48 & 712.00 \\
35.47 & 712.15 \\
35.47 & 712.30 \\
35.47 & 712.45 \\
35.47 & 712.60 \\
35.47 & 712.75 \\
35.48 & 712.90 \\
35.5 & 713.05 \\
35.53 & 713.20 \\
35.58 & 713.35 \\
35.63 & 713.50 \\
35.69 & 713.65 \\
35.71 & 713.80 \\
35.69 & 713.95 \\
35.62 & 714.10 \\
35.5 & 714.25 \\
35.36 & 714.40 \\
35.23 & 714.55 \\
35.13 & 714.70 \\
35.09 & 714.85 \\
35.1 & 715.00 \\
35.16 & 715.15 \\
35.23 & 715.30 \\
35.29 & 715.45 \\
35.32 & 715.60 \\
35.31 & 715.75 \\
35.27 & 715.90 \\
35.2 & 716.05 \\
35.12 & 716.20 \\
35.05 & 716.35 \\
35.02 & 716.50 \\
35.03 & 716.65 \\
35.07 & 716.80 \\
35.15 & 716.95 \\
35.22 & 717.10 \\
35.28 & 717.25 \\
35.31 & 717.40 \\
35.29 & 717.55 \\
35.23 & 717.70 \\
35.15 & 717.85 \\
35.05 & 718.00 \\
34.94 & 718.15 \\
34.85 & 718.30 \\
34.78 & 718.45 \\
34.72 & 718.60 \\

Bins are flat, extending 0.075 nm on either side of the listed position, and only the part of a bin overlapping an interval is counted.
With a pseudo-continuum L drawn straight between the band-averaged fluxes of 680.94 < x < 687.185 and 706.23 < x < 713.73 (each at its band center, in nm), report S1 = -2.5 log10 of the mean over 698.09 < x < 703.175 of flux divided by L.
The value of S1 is 0.01 mag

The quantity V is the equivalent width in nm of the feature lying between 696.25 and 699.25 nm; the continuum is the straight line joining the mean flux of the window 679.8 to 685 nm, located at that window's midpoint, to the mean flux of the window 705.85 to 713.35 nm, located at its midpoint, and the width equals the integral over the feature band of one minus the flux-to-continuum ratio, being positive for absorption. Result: -0.01 nm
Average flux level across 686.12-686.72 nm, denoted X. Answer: 36.9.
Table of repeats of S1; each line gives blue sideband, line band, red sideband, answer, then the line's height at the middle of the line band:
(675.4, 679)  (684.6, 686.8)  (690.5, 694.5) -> 0.01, 37.1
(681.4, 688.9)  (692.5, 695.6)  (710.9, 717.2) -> -0.01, 36.5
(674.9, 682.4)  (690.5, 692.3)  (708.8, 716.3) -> 0.00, 36.6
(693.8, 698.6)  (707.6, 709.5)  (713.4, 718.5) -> 0.01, 35.7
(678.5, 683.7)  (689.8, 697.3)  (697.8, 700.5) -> -0.01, 36.4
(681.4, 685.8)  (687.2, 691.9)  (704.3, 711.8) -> 0.00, 36.7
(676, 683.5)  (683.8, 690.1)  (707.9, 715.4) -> 0.00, 36.9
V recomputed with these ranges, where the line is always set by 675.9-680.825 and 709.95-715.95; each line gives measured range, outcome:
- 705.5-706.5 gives 0.00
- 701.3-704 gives 0.03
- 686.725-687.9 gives 0.00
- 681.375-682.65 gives -0.01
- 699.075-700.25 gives 0.01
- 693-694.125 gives -0.01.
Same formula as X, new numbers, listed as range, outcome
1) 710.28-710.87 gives 35.7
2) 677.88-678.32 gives 37.3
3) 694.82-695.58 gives 36.5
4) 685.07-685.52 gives 36.8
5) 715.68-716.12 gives 35.3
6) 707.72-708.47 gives 35.5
